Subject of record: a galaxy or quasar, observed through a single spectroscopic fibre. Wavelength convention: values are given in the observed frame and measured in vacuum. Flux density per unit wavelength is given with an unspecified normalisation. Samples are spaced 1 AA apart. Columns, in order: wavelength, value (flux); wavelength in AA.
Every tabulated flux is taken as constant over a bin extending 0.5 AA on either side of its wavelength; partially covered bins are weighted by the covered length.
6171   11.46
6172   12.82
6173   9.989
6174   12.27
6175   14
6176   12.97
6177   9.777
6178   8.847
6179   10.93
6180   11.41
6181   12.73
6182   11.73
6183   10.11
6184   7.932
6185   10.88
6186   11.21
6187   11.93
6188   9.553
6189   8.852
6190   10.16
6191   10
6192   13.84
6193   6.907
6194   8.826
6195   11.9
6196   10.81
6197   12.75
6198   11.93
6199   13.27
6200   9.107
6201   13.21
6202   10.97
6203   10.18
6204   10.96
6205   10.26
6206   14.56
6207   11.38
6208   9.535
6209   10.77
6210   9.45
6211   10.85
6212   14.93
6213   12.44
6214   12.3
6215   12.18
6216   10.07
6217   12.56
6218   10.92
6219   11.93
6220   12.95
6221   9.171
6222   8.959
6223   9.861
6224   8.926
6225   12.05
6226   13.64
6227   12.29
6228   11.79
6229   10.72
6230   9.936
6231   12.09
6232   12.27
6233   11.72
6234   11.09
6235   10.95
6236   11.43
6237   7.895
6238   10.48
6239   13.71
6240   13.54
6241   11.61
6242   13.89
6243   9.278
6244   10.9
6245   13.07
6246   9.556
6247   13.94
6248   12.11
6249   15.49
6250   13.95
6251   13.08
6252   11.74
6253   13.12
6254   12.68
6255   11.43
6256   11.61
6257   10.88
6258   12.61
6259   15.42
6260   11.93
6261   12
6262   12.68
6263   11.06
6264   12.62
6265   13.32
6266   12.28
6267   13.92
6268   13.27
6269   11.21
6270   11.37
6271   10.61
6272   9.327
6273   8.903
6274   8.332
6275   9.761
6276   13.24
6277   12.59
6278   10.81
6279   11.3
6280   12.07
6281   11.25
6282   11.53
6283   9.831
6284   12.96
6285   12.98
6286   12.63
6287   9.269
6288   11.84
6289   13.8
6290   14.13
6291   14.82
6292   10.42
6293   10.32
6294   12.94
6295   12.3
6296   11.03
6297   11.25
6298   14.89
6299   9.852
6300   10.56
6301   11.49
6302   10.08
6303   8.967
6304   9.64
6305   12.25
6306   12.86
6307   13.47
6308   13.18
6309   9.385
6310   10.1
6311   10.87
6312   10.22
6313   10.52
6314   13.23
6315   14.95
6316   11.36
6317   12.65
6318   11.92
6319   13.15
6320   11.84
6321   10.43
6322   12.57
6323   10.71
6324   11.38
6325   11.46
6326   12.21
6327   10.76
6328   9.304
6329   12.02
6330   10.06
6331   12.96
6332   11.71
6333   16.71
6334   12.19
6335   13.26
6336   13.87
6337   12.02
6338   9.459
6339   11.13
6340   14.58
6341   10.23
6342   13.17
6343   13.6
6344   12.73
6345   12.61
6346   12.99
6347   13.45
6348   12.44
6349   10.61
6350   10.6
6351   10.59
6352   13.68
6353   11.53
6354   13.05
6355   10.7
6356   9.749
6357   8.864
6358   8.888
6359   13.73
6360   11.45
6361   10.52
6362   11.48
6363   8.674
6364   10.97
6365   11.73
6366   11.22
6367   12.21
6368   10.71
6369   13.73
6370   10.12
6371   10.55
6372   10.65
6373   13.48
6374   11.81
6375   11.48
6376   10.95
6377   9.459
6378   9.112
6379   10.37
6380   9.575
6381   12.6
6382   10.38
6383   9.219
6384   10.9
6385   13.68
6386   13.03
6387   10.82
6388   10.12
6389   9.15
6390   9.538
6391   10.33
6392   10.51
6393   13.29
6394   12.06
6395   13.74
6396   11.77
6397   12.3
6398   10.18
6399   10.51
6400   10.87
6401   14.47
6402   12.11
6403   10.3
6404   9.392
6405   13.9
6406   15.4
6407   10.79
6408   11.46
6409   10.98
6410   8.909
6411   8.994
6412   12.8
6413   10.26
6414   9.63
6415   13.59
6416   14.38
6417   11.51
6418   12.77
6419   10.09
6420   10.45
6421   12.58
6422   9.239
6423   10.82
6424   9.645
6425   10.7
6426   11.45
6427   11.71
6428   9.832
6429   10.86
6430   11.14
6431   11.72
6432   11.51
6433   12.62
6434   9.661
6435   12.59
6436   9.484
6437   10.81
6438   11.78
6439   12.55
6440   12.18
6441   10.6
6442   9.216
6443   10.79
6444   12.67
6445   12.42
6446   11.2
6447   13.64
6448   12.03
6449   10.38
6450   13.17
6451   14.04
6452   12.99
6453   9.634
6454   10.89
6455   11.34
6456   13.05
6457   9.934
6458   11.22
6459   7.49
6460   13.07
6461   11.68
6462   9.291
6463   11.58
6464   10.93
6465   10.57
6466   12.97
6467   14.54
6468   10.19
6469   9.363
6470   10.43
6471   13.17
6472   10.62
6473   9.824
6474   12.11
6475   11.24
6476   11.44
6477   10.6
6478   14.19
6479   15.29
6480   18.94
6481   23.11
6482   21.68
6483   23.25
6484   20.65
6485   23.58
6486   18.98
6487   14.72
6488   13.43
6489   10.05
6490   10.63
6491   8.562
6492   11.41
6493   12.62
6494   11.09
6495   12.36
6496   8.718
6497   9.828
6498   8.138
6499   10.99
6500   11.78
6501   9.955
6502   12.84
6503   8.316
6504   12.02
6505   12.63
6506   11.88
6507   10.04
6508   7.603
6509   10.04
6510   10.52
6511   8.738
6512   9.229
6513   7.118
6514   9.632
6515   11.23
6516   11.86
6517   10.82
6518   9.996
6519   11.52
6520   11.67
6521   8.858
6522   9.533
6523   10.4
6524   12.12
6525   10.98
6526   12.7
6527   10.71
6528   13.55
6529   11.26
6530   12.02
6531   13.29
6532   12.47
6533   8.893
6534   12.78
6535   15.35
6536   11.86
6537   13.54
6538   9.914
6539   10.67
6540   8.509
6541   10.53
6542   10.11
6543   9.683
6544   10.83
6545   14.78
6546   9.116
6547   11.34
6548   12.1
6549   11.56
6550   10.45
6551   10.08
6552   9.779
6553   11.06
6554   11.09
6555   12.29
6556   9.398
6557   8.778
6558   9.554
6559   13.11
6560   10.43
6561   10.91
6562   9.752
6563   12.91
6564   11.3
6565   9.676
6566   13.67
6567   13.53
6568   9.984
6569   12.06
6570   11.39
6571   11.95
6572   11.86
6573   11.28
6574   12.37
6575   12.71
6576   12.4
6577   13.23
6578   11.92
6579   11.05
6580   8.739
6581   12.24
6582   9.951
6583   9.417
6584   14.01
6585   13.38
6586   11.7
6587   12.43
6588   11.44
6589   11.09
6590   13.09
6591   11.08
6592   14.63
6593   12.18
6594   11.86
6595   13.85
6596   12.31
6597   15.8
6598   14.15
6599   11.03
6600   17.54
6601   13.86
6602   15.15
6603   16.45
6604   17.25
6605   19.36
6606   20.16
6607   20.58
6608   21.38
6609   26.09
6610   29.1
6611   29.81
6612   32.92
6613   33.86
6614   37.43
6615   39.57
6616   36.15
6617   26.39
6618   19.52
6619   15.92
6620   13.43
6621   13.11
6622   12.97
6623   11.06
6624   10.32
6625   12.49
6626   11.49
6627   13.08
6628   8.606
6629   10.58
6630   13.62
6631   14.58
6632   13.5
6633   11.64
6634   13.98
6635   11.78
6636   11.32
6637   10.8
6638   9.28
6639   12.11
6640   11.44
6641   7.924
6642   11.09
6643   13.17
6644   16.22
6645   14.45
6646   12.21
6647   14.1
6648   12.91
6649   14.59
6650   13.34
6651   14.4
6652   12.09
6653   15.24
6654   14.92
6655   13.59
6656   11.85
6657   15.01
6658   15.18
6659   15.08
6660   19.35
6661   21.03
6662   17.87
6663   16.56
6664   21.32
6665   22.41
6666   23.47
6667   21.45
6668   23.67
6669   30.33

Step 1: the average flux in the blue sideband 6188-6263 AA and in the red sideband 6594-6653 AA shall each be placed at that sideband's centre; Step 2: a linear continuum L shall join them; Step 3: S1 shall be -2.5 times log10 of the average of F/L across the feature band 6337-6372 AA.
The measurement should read 0.15 mag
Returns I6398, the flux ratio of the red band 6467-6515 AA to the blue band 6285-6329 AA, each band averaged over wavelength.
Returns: 1.06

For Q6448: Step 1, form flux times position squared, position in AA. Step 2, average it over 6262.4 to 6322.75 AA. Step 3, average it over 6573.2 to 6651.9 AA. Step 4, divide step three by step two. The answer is 1.5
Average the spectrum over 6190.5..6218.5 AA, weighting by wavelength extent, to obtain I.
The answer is 11.3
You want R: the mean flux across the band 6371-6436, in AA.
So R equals 11.2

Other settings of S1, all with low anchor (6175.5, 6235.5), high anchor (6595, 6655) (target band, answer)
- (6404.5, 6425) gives 0.21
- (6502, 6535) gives 0.36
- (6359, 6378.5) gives 0.19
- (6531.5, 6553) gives 0.36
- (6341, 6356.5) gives 0.08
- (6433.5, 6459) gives 0.24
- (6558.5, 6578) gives 0.32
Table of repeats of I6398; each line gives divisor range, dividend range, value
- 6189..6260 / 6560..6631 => 1.34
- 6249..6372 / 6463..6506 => 1.11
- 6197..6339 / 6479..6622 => 1.17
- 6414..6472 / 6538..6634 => 1.26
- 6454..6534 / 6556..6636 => 1.26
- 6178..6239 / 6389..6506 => 1.08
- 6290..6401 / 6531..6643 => 1.21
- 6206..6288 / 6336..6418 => 0.98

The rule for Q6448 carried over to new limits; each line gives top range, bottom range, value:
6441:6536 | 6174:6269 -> 1.13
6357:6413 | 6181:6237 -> 1.07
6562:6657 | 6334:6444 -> 1.40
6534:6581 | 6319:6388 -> 1.04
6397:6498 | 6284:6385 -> 1.08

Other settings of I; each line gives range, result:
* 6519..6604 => 11.8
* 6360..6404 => 11.2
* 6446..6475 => 11.4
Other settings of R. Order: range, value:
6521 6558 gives 11.2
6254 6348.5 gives 11.9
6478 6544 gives 12.1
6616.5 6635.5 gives 13.6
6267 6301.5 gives 11.6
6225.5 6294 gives 11.9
